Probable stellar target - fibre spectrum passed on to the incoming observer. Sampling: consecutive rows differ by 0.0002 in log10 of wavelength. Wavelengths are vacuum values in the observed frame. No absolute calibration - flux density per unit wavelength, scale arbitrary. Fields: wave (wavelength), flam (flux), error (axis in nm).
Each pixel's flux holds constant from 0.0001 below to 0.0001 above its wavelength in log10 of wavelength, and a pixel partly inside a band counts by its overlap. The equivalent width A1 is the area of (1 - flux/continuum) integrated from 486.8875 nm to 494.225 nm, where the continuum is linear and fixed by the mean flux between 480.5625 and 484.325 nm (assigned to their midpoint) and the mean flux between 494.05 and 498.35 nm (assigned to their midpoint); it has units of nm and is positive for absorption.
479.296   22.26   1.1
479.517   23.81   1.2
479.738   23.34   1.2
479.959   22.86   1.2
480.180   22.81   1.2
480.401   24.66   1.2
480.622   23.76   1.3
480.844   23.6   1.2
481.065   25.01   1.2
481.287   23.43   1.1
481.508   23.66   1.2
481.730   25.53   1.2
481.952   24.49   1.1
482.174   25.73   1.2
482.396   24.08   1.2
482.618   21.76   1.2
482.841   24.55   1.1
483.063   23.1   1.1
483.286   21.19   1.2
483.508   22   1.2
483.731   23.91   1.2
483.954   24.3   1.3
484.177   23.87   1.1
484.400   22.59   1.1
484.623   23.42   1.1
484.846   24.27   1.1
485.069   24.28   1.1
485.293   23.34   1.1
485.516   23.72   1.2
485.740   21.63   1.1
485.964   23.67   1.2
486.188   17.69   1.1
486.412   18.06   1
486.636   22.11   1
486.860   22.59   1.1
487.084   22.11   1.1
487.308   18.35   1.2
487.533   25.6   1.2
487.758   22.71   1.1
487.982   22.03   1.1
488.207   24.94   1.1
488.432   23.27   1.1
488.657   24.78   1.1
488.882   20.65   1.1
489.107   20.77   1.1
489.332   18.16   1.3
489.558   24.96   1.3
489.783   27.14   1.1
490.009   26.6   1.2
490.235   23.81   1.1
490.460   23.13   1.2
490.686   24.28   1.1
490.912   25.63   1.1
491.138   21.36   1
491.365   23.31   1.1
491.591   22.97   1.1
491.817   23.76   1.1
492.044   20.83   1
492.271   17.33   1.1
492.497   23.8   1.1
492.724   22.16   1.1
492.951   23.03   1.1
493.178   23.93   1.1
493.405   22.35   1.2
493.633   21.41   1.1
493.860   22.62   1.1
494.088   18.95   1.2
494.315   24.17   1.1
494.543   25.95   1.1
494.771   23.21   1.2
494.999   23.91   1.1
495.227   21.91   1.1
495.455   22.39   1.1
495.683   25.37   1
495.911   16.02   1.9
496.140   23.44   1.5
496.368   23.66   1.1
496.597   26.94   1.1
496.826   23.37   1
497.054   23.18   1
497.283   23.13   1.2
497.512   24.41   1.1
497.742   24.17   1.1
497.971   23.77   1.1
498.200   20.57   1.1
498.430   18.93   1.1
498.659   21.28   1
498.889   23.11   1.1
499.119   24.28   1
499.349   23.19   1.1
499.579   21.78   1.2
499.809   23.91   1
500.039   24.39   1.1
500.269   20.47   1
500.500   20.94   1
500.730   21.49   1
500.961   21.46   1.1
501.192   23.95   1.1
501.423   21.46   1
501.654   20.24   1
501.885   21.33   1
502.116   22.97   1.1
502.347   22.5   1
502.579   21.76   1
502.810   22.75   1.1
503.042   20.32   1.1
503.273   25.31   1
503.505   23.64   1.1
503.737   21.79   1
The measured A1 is 0.21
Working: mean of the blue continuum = 23.7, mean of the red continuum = 23.1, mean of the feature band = 22.7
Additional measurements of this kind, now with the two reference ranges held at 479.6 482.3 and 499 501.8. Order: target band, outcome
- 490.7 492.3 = 0.04 nm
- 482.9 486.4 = 0.15 nm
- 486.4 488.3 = 0.10 nm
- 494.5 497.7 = -0.09 nm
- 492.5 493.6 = 0.01 nm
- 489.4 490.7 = -0.09 nm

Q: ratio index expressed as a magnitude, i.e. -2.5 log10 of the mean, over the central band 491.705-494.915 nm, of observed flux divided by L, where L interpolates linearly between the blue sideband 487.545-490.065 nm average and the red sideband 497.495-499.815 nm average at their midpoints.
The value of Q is 0.03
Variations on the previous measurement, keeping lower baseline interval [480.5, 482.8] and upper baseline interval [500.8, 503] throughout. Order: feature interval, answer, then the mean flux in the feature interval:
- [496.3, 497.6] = -0.076 mag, 24.1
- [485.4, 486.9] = 0.113 mag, 21.3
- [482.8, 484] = 0.042 mag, 23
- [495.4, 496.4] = 0.027 mag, 22.1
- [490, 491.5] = -0.031 mag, 23.8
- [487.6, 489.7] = 0.036 mag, 22.6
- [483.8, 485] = 0.005 mag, 23.7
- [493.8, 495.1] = -0.018 mag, 23.1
